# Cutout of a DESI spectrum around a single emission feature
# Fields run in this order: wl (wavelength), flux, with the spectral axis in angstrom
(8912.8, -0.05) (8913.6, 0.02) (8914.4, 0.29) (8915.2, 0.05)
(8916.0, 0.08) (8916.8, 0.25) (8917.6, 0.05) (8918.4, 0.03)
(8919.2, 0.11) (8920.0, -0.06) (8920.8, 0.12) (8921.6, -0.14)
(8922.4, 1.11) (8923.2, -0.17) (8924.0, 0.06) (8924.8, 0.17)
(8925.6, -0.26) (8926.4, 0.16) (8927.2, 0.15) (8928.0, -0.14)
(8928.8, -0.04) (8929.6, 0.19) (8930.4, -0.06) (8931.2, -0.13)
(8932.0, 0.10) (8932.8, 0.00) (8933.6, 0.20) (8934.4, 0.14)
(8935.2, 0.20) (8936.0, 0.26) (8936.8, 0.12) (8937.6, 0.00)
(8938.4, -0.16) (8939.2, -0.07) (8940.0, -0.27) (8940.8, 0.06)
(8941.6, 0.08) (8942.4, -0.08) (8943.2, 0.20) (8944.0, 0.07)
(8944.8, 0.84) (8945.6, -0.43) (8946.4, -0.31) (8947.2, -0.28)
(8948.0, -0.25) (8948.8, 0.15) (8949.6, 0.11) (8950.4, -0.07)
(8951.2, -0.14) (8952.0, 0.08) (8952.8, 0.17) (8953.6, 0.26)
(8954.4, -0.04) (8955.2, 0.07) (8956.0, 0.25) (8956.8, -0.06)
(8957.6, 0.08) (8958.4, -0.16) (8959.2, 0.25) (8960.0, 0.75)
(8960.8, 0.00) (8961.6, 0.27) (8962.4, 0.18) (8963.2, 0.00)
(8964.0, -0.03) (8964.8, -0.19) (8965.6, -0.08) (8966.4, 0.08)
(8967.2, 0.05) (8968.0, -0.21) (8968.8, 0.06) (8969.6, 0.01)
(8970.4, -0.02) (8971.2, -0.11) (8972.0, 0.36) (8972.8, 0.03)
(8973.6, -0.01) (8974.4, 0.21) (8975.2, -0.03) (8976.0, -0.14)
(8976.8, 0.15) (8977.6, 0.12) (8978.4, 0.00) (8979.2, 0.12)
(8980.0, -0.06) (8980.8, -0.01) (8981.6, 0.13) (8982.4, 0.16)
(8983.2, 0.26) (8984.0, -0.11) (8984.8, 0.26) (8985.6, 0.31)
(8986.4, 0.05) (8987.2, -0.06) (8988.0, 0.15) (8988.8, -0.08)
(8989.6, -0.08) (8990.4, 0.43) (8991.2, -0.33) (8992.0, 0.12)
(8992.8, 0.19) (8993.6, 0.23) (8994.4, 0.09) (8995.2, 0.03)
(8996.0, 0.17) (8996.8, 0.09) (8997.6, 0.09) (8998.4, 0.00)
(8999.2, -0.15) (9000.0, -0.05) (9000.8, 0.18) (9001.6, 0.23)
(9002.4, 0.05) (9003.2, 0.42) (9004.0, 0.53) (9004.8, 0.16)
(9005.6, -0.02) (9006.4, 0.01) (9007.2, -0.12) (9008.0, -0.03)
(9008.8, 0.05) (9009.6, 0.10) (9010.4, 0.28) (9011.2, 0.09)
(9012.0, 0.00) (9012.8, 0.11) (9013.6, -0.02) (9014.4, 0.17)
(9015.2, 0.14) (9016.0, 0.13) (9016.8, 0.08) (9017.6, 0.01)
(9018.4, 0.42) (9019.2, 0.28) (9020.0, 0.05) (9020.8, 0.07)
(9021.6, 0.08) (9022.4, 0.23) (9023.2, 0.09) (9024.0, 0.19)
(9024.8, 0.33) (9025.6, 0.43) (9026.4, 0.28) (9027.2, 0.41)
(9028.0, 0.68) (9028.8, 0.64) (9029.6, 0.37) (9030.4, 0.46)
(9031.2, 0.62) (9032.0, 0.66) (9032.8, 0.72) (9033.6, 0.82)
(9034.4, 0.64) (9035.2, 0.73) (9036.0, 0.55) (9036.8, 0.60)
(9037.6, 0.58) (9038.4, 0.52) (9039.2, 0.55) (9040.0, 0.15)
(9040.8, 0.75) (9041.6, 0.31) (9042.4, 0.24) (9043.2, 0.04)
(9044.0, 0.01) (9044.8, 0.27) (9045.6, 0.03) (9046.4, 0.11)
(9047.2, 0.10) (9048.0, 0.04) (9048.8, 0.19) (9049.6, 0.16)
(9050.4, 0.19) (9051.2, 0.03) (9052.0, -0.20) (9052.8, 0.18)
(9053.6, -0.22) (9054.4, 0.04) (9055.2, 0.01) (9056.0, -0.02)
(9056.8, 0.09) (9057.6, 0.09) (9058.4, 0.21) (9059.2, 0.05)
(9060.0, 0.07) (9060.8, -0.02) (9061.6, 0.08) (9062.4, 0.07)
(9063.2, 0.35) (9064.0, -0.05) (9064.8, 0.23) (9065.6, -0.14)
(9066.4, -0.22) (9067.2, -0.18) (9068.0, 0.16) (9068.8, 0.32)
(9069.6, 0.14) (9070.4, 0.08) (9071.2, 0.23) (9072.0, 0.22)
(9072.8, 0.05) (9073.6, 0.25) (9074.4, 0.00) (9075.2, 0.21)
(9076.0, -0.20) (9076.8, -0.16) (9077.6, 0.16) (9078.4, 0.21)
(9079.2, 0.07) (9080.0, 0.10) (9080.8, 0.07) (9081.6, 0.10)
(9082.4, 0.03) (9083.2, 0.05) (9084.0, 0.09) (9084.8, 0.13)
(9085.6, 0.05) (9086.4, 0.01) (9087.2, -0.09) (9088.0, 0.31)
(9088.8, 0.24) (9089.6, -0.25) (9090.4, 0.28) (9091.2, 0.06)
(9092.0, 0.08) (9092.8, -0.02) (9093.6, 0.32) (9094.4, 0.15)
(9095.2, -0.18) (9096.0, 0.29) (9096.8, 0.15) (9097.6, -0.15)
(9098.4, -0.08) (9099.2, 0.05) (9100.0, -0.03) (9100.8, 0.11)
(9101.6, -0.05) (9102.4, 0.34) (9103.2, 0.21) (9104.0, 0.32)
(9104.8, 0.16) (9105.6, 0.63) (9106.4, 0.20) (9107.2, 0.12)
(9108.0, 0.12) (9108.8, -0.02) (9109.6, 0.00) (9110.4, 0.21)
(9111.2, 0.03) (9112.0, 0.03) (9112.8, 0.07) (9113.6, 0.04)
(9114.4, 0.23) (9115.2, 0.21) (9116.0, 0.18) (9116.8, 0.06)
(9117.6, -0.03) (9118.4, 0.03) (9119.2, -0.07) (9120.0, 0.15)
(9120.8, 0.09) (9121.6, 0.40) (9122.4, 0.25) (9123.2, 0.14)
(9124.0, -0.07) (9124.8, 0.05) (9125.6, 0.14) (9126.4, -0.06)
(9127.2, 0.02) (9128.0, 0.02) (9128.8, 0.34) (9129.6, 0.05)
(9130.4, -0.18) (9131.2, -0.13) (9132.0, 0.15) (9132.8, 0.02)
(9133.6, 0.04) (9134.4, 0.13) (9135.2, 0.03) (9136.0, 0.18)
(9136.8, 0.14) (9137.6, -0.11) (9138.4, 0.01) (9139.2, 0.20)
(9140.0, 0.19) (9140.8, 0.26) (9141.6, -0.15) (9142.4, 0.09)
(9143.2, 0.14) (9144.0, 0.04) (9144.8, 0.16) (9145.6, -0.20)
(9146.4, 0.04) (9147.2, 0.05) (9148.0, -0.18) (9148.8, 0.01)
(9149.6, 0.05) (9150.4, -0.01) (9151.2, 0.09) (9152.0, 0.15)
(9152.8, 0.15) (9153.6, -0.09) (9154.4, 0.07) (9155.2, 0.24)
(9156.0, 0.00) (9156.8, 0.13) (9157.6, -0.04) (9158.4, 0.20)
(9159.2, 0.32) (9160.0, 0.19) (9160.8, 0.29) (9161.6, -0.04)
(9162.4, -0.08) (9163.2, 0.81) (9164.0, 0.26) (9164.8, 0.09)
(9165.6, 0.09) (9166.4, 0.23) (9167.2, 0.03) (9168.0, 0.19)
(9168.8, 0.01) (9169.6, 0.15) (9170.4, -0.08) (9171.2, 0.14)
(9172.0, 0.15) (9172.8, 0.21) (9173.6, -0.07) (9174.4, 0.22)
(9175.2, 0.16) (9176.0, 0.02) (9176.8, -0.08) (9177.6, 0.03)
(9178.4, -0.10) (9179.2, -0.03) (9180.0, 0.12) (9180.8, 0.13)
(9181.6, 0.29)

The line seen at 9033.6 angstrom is [O II] 3727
